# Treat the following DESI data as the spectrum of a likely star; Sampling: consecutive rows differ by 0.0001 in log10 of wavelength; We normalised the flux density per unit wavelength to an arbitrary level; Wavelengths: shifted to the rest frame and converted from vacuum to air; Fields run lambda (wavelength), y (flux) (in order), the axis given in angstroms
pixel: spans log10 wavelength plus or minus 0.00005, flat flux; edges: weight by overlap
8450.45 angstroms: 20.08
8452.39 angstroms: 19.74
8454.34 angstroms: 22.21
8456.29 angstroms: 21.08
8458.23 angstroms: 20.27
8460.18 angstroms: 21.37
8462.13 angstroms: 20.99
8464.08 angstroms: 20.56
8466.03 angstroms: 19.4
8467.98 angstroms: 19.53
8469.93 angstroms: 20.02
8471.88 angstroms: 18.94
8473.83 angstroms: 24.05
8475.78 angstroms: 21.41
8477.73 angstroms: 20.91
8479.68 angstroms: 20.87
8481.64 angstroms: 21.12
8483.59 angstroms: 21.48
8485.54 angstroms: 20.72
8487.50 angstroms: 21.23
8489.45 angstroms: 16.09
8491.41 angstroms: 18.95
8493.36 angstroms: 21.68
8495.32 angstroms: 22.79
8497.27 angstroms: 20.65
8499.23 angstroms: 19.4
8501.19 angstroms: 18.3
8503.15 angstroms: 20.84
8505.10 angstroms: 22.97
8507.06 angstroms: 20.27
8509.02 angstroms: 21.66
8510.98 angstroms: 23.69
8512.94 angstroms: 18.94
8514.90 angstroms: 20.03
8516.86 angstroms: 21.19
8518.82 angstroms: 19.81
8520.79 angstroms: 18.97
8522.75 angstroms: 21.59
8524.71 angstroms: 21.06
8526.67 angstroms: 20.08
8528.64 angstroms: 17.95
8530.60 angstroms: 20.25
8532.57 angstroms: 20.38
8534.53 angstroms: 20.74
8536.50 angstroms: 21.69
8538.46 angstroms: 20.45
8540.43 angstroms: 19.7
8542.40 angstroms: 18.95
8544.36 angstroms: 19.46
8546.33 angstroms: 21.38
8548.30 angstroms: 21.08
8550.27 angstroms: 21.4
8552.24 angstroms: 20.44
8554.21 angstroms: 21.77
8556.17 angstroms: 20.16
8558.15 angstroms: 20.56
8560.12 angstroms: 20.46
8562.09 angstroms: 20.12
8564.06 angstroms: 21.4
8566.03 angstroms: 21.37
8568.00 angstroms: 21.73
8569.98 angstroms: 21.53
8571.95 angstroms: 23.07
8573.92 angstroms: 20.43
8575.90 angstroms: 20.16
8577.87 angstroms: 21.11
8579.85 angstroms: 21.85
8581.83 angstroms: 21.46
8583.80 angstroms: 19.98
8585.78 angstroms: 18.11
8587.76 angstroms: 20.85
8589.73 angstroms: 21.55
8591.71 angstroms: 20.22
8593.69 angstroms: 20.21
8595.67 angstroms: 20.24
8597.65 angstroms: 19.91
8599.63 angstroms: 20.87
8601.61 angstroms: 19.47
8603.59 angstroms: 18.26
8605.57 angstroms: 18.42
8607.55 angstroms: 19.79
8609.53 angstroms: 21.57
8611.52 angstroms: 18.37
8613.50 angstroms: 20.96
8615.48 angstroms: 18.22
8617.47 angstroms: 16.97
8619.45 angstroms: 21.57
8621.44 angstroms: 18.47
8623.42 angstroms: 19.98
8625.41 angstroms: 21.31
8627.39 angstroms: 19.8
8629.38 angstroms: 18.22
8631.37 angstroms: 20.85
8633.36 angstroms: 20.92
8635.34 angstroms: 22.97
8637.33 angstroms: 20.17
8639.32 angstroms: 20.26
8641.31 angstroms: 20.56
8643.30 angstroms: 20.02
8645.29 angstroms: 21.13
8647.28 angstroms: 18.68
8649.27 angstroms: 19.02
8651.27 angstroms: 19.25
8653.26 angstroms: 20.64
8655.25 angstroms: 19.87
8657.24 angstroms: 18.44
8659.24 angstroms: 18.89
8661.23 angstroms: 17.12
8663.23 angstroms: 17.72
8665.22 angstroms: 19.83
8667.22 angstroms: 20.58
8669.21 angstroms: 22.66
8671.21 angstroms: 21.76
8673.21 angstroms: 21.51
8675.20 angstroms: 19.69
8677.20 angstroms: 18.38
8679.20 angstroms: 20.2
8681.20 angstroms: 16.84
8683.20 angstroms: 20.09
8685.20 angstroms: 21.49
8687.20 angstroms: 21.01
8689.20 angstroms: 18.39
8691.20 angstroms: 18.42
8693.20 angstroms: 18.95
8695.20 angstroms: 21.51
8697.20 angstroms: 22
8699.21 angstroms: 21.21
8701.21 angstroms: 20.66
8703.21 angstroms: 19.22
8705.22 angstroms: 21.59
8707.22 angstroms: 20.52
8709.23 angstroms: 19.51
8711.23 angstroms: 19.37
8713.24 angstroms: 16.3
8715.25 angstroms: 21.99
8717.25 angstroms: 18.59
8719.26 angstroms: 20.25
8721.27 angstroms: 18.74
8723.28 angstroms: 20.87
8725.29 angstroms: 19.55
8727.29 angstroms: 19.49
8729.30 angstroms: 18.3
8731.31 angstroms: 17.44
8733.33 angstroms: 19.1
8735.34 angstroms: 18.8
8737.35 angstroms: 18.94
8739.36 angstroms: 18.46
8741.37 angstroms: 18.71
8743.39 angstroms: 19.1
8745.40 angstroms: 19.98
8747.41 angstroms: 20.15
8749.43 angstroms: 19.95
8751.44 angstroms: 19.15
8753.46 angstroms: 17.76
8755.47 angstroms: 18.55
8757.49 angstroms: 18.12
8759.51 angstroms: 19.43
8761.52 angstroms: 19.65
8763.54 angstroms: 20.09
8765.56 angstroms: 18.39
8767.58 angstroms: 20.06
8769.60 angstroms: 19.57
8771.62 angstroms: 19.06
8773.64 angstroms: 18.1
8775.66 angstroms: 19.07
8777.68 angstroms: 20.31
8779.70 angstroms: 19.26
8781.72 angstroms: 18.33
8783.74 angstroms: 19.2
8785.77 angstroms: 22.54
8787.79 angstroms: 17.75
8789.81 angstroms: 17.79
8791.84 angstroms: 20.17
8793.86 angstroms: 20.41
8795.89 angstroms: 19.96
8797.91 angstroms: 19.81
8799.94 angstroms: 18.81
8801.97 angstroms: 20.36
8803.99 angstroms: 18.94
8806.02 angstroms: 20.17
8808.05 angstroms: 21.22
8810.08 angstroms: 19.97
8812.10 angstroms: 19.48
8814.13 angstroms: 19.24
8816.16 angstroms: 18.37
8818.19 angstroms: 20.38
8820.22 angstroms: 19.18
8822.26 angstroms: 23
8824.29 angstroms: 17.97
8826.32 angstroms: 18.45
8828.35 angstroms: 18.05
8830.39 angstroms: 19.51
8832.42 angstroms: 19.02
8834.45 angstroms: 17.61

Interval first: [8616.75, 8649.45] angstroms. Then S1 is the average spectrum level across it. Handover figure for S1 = 20.1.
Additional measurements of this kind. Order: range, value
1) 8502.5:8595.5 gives 20.7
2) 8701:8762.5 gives 19.3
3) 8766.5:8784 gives 19.2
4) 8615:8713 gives 19.9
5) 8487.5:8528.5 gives 20.4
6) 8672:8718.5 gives 19.9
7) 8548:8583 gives 21.1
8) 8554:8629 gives 20.3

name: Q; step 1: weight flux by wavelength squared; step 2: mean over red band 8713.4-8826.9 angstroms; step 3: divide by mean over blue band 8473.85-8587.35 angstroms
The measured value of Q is 0.99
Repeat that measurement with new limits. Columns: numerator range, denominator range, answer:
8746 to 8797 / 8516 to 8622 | 1.00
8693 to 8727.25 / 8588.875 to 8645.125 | 1.02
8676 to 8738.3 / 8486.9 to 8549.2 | 1.01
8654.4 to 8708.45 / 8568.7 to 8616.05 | 1.00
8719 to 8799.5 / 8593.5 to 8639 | 1.00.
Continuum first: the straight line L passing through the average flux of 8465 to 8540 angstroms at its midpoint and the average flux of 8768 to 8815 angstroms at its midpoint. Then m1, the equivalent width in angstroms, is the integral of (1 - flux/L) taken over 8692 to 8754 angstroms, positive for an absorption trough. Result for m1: 0.70 angstroms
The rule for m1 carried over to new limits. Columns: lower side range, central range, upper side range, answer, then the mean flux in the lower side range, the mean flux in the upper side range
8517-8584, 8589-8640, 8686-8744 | 0.7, 20.7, 19.6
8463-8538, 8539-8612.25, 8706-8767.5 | -1.3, 20.5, 19.2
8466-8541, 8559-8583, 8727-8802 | -1.2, 20.5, 19.2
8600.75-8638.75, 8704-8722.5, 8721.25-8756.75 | -0.4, 19.8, 19.1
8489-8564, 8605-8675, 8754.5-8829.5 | 0.4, 20.5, 19.4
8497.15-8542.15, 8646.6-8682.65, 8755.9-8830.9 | 0.7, 20.4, 19.5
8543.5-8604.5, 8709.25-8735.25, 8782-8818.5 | 1.1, 20.7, 19.7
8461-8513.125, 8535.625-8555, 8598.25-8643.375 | -0.3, 20.7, 19.9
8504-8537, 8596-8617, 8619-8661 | 0.7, 20.6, 20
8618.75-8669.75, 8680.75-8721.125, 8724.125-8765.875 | -1.0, 19.9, 19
